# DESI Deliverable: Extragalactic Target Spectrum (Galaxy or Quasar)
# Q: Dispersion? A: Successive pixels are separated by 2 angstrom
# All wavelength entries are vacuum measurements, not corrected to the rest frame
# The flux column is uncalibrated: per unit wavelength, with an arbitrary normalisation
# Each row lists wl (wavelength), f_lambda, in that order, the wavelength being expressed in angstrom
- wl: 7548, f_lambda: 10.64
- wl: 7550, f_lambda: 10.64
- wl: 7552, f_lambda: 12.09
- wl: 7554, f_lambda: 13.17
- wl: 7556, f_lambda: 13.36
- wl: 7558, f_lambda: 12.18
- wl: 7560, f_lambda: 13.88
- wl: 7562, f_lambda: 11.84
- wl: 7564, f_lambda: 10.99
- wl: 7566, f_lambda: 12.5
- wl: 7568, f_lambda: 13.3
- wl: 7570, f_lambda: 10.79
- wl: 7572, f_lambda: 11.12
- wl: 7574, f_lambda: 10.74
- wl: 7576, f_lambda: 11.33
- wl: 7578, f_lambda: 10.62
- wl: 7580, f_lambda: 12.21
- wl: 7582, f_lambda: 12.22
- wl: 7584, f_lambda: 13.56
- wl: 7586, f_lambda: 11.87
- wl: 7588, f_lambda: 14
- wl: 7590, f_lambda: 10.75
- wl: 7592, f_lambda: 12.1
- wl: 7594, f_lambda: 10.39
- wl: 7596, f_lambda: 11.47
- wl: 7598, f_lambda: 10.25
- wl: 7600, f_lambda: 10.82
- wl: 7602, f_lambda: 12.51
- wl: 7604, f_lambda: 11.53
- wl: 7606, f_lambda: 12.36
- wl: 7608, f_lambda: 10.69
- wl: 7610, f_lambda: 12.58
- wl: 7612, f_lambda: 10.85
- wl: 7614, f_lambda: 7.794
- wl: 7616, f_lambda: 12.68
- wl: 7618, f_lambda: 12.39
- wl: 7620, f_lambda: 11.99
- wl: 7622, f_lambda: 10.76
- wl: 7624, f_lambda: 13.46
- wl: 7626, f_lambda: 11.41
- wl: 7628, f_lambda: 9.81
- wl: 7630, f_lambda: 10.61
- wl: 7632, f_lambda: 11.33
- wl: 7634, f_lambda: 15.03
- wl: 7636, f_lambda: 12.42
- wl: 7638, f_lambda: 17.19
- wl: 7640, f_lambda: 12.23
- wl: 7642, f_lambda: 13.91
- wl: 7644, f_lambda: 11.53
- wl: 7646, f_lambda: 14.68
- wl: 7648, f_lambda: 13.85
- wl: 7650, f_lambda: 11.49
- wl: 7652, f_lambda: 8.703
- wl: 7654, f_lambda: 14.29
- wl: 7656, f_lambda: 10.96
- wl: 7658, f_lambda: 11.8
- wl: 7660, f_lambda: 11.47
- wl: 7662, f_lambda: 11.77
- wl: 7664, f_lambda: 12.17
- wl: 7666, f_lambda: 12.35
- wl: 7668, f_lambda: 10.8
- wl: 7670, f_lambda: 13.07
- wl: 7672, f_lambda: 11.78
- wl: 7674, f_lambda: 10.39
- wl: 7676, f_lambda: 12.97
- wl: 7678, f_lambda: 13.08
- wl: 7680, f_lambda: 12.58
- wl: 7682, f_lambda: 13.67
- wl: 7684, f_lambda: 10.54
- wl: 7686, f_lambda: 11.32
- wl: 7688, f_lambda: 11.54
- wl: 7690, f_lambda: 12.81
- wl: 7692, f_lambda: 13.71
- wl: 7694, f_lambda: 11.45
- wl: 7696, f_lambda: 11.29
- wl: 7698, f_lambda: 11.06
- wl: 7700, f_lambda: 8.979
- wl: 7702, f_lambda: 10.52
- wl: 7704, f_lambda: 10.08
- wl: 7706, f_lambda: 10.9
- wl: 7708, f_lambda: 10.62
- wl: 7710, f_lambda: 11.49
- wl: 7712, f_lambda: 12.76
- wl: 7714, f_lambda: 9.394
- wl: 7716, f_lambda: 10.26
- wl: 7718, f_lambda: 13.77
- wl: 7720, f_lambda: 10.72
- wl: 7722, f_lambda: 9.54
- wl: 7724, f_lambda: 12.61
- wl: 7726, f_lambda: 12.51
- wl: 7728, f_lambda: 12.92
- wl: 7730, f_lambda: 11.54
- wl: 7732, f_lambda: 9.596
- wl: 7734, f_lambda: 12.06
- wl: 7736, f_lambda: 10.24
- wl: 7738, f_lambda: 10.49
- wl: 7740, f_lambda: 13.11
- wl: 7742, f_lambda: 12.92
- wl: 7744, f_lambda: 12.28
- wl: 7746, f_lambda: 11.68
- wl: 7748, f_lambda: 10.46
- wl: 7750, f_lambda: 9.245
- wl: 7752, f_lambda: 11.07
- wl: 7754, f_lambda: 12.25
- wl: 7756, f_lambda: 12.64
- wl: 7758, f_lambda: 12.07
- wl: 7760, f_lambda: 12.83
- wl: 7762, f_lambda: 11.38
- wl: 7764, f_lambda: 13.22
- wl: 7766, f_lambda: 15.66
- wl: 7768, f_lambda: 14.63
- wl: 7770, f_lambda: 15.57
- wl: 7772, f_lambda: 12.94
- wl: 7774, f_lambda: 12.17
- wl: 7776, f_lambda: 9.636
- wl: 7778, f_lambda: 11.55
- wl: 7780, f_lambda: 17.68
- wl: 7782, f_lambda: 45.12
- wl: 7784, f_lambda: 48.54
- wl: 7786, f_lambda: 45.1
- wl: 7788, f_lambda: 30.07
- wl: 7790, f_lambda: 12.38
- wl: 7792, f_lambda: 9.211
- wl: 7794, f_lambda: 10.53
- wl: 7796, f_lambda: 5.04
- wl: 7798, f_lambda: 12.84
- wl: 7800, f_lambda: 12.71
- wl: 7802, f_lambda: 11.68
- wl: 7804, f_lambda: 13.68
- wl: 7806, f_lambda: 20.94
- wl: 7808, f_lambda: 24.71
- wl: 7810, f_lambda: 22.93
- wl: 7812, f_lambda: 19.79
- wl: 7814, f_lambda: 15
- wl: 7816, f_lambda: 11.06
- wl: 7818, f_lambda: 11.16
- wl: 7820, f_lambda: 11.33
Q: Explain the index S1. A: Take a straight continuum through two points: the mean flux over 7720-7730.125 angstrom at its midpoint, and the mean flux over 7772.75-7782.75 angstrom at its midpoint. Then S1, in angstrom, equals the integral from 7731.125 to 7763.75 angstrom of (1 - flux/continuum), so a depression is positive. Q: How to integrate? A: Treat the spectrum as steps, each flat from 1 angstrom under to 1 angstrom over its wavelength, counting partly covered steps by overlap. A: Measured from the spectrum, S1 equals 6.6 angstrom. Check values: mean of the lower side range 11.7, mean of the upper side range 18.4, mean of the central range 11.6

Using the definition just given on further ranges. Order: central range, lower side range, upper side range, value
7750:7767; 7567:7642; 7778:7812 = 6.1 angstrom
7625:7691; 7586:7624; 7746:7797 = 4.6 angstrom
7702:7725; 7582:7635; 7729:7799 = 5.0 angstrom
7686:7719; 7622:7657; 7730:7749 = 1.5 angstrom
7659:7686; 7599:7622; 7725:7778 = -0.7 angstrom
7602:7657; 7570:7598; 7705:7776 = -1.8 angstrom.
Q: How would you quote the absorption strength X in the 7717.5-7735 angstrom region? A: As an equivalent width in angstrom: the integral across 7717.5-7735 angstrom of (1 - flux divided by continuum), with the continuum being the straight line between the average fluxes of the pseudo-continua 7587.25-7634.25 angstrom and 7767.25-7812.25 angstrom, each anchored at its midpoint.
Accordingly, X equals 5.1 angstrom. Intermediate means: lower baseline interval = 11.5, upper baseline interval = 19.1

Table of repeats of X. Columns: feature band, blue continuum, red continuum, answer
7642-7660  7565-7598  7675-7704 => -0.7 angstrom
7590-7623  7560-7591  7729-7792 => 3.4 angstrom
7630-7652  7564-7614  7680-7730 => -2.8 angstrom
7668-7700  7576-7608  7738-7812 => 4.8 angstrom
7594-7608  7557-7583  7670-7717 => 0.5 angstrom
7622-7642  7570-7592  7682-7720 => -1.7 angstrom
